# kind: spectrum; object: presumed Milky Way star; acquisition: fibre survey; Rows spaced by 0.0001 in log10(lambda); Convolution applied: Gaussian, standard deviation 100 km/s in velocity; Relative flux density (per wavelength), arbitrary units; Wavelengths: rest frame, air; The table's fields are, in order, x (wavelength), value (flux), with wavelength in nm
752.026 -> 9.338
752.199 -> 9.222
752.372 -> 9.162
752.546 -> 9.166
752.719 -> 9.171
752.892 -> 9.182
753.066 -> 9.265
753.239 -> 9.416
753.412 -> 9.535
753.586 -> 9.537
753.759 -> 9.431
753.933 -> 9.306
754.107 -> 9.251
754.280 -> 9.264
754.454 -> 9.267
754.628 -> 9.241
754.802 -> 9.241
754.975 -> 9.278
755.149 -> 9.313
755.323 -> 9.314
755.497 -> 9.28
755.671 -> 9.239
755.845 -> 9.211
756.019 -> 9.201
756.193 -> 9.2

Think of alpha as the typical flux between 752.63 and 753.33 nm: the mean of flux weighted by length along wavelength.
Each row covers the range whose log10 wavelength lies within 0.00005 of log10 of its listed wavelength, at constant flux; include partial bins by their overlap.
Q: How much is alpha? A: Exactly 9.27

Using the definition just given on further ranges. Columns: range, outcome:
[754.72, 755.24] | 9.29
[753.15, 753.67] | 9.5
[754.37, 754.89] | 9.26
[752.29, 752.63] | 9.14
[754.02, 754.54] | 9.26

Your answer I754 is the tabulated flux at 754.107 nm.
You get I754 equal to 9.251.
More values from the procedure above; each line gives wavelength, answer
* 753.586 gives 9.537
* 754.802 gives 9.241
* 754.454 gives 9.267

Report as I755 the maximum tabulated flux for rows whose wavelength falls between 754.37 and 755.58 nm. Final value 9.314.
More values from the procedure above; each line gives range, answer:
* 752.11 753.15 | 9.265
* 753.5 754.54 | 9.537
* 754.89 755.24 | 9.313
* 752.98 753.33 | 9.416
